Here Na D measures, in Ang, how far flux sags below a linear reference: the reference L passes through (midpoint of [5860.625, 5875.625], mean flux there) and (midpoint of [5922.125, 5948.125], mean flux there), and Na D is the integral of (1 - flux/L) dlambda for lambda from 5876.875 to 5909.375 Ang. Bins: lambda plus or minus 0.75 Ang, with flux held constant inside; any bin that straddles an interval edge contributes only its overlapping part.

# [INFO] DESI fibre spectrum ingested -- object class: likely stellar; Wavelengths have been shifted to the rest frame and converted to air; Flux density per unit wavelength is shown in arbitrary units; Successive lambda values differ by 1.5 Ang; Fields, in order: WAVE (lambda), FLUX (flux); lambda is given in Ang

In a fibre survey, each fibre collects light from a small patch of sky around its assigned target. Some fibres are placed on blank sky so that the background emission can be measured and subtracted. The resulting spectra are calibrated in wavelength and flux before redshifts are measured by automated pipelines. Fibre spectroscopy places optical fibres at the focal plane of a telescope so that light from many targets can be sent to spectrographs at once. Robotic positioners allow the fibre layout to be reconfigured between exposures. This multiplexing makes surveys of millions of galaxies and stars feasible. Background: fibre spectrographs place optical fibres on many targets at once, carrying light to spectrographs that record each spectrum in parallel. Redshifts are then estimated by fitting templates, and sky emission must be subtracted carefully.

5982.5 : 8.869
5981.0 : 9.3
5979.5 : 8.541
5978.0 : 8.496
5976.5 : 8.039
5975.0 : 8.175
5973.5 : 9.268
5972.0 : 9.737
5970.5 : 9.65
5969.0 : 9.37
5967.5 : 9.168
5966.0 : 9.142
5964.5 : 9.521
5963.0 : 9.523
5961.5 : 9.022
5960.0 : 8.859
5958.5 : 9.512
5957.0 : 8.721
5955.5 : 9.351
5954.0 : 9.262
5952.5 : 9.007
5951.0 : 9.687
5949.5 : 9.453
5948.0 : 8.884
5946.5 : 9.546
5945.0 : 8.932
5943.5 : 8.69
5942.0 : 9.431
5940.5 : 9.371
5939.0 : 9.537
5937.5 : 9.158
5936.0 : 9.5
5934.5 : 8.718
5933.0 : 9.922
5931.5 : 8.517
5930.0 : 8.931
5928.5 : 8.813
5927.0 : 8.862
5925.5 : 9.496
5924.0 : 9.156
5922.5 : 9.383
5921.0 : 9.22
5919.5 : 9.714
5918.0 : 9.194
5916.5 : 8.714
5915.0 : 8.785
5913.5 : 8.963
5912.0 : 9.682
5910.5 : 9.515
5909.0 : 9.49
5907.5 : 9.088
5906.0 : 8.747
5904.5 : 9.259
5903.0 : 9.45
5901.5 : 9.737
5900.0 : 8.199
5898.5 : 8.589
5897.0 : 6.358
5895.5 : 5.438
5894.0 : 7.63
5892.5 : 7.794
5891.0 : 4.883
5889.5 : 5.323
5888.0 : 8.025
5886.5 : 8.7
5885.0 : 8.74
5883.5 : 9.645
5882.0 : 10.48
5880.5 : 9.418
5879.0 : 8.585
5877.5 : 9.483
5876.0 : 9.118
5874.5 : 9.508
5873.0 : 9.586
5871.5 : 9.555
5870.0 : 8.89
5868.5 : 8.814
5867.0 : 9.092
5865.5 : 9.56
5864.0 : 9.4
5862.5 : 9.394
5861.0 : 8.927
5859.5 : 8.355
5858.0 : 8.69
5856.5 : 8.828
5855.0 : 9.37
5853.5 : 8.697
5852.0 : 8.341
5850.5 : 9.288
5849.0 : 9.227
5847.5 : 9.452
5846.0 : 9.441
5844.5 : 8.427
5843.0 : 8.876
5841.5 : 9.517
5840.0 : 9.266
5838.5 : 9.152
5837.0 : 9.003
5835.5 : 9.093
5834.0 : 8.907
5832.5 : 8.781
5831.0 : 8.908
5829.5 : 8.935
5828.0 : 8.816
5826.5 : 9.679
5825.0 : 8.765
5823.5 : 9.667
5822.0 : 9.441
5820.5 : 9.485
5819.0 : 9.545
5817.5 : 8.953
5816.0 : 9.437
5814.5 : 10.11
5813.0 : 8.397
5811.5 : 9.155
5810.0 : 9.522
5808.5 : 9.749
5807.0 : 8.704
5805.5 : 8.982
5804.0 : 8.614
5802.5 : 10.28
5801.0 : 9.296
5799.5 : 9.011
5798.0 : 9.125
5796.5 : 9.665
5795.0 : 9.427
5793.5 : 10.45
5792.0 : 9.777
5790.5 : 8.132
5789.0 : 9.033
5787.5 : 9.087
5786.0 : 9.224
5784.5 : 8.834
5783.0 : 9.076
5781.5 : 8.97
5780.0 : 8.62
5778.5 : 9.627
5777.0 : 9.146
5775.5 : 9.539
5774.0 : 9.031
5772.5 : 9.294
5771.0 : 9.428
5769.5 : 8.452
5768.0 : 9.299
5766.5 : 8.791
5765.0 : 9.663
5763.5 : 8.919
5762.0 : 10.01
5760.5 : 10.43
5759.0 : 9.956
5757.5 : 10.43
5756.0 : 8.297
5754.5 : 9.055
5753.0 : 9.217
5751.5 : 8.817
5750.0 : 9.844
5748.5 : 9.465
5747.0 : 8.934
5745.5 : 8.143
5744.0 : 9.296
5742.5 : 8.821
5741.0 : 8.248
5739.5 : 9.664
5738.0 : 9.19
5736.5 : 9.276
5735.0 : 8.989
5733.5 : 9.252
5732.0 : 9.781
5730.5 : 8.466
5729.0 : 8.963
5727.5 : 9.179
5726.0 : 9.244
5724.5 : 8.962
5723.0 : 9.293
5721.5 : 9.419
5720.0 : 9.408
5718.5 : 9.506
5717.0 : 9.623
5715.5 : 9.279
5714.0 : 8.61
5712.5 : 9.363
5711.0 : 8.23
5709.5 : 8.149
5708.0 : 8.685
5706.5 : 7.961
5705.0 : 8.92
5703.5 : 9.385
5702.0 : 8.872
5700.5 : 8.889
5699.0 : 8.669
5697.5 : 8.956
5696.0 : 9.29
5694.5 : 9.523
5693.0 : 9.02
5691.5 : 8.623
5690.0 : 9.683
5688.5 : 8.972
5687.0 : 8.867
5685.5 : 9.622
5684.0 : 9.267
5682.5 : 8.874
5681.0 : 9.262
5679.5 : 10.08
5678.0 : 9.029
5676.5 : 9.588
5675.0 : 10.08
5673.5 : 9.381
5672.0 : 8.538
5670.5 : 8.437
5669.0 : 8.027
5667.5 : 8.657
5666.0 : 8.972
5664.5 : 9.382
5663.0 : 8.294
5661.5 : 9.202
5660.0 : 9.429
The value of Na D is 3.3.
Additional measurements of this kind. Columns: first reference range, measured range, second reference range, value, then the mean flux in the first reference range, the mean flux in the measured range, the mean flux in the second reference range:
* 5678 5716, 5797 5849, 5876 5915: -3.2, 9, 9.19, 8.47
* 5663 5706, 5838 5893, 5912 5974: 1.9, 9.08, 8.86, 9.22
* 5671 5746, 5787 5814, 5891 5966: -0.7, 9.09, 9.25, 8.95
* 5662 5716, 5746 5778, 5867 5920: -1.7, 8.98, 9.33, 8.66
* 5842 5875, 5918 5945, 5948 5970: 0.0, 9.08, 9.19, 9.25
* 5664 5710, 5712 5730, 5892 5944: -0.4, 9.02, 9.22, 8.89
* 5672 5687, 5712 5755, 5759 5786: 0.8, 9.39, 9.15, 9.26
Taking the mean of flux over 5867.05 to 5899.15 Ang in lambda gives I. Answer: 8.33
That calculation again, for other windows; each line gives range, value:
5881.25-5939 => 8.69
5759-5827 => 9.29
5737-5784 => 9.21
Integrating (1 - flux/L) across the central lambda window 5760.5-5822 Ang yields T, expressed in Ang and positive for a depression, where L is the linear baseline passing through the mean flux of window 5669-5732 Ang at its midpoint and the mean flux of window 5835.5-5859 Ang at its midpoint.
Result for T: -1.5 Ang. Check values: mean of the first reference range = 9.07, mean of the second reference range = 9.03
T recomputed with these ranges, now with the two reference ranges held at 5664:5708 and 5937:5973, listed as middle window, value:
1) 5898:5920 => 0.2 Ang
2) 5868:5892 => 1.4 Ang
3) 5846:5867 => 0.3 Ang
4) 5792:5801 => -0.4 Ang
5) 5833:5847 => 0.2 Ang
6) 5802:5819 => -0.2 Ang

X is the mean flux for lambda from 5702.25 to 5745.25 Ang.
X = 9.03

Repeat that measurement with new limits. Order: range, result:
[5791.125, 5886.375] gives 9.21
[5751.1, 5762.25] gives 9.53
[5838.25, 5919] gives 8.79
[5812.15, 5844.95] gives 9.15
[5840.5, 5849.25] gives 9.16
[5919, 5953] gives 9.21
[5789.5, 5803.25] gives 9.45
